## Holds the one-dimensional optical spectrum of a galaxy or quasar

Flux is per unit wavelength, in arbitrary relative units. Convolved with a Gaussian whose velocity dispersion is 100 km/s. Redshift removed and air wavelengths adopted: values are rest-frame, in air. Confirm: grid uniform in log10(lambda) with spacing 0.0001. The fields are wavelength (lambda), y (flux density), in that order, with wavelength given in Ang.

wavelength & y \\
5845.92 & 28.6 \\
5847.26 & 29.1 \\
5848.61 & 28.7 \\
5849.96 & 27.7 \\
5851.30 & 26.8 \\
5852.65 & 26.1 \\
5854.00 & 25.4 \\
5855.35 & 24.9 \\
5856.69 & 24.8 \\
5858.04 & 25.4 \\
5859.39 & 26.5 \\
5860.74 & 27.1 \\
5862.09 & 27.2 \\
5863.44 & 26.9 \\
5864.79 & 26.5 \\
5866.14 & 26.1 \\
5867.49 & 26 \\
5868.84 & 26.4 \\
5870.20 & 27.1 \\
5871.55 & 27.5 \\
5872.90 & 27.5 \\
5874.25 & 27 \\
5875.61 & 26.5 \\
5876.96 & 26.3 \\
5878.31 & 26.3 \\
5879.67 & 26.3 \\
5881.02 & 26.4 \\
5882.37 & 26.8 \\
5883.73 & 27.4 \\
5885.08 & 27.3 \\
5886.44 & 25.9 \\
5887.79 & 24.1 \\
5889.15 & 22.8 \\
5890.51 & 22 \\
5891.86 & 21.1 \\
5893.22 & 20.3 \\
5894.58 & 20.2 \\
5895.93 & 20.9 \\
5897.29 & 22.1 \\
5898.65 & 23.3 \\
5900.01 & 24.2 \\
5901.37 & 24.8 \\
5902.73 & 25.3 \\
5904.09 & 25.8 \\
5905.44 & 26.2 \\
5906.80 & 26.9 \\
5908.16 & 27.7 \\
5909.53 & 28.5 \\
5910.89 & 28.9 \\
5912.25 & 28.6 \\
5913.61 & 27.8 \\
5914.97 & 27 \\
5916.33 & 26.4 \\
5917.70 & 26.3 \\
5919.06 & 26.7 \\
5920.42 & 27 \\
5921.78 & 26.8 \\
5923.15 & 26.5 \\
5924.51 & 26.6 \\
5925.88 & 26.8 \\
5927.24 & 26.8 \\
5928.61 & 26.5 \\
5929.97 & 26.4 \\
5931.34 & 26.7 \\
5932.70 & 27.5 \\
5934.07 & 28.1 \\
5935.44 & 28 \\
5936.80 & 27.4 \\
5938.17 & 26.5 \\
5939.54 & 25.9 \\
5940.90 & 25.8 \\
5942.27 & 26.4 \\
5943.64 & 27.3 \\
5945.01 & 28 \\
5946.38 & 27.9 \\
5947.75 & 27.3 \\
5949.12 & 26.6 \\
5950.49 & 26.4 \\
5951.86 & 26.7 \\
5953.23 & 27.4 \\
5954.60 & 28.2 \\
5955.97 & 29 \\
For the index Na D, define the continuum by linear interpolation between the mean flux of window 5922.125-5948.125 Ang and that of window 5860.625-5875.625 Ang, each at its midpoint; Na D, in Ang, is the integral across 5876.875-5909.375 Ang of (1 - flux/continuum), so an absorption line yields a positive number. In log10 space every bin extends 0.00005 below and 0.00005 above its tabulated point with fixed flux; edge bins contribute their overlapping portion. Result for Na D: 2.7 Ang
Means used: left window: 26.8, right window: 27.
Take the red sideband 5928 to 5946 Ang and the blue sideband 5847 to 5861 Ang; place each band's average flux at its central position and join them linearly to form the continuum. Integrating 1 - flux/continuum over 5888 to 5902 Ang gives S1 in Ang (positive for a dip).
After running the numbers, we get 2.36 Ang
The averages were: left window 26.5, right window 27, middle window 22.2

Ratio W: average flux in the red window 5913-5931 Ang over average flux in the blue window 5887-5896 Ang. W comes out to 1.23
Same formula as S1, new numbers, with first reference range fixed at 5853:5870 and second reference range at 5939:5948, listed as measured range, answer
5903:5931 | -0.3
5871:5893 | 0.6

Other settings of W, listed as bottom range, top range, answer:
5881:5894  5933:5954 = 1.11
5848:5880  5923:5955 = 1.02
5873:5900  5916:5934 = 1.09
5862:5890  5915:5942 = 1.02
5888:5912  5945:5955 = 1.12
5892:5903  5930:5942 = 1.20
